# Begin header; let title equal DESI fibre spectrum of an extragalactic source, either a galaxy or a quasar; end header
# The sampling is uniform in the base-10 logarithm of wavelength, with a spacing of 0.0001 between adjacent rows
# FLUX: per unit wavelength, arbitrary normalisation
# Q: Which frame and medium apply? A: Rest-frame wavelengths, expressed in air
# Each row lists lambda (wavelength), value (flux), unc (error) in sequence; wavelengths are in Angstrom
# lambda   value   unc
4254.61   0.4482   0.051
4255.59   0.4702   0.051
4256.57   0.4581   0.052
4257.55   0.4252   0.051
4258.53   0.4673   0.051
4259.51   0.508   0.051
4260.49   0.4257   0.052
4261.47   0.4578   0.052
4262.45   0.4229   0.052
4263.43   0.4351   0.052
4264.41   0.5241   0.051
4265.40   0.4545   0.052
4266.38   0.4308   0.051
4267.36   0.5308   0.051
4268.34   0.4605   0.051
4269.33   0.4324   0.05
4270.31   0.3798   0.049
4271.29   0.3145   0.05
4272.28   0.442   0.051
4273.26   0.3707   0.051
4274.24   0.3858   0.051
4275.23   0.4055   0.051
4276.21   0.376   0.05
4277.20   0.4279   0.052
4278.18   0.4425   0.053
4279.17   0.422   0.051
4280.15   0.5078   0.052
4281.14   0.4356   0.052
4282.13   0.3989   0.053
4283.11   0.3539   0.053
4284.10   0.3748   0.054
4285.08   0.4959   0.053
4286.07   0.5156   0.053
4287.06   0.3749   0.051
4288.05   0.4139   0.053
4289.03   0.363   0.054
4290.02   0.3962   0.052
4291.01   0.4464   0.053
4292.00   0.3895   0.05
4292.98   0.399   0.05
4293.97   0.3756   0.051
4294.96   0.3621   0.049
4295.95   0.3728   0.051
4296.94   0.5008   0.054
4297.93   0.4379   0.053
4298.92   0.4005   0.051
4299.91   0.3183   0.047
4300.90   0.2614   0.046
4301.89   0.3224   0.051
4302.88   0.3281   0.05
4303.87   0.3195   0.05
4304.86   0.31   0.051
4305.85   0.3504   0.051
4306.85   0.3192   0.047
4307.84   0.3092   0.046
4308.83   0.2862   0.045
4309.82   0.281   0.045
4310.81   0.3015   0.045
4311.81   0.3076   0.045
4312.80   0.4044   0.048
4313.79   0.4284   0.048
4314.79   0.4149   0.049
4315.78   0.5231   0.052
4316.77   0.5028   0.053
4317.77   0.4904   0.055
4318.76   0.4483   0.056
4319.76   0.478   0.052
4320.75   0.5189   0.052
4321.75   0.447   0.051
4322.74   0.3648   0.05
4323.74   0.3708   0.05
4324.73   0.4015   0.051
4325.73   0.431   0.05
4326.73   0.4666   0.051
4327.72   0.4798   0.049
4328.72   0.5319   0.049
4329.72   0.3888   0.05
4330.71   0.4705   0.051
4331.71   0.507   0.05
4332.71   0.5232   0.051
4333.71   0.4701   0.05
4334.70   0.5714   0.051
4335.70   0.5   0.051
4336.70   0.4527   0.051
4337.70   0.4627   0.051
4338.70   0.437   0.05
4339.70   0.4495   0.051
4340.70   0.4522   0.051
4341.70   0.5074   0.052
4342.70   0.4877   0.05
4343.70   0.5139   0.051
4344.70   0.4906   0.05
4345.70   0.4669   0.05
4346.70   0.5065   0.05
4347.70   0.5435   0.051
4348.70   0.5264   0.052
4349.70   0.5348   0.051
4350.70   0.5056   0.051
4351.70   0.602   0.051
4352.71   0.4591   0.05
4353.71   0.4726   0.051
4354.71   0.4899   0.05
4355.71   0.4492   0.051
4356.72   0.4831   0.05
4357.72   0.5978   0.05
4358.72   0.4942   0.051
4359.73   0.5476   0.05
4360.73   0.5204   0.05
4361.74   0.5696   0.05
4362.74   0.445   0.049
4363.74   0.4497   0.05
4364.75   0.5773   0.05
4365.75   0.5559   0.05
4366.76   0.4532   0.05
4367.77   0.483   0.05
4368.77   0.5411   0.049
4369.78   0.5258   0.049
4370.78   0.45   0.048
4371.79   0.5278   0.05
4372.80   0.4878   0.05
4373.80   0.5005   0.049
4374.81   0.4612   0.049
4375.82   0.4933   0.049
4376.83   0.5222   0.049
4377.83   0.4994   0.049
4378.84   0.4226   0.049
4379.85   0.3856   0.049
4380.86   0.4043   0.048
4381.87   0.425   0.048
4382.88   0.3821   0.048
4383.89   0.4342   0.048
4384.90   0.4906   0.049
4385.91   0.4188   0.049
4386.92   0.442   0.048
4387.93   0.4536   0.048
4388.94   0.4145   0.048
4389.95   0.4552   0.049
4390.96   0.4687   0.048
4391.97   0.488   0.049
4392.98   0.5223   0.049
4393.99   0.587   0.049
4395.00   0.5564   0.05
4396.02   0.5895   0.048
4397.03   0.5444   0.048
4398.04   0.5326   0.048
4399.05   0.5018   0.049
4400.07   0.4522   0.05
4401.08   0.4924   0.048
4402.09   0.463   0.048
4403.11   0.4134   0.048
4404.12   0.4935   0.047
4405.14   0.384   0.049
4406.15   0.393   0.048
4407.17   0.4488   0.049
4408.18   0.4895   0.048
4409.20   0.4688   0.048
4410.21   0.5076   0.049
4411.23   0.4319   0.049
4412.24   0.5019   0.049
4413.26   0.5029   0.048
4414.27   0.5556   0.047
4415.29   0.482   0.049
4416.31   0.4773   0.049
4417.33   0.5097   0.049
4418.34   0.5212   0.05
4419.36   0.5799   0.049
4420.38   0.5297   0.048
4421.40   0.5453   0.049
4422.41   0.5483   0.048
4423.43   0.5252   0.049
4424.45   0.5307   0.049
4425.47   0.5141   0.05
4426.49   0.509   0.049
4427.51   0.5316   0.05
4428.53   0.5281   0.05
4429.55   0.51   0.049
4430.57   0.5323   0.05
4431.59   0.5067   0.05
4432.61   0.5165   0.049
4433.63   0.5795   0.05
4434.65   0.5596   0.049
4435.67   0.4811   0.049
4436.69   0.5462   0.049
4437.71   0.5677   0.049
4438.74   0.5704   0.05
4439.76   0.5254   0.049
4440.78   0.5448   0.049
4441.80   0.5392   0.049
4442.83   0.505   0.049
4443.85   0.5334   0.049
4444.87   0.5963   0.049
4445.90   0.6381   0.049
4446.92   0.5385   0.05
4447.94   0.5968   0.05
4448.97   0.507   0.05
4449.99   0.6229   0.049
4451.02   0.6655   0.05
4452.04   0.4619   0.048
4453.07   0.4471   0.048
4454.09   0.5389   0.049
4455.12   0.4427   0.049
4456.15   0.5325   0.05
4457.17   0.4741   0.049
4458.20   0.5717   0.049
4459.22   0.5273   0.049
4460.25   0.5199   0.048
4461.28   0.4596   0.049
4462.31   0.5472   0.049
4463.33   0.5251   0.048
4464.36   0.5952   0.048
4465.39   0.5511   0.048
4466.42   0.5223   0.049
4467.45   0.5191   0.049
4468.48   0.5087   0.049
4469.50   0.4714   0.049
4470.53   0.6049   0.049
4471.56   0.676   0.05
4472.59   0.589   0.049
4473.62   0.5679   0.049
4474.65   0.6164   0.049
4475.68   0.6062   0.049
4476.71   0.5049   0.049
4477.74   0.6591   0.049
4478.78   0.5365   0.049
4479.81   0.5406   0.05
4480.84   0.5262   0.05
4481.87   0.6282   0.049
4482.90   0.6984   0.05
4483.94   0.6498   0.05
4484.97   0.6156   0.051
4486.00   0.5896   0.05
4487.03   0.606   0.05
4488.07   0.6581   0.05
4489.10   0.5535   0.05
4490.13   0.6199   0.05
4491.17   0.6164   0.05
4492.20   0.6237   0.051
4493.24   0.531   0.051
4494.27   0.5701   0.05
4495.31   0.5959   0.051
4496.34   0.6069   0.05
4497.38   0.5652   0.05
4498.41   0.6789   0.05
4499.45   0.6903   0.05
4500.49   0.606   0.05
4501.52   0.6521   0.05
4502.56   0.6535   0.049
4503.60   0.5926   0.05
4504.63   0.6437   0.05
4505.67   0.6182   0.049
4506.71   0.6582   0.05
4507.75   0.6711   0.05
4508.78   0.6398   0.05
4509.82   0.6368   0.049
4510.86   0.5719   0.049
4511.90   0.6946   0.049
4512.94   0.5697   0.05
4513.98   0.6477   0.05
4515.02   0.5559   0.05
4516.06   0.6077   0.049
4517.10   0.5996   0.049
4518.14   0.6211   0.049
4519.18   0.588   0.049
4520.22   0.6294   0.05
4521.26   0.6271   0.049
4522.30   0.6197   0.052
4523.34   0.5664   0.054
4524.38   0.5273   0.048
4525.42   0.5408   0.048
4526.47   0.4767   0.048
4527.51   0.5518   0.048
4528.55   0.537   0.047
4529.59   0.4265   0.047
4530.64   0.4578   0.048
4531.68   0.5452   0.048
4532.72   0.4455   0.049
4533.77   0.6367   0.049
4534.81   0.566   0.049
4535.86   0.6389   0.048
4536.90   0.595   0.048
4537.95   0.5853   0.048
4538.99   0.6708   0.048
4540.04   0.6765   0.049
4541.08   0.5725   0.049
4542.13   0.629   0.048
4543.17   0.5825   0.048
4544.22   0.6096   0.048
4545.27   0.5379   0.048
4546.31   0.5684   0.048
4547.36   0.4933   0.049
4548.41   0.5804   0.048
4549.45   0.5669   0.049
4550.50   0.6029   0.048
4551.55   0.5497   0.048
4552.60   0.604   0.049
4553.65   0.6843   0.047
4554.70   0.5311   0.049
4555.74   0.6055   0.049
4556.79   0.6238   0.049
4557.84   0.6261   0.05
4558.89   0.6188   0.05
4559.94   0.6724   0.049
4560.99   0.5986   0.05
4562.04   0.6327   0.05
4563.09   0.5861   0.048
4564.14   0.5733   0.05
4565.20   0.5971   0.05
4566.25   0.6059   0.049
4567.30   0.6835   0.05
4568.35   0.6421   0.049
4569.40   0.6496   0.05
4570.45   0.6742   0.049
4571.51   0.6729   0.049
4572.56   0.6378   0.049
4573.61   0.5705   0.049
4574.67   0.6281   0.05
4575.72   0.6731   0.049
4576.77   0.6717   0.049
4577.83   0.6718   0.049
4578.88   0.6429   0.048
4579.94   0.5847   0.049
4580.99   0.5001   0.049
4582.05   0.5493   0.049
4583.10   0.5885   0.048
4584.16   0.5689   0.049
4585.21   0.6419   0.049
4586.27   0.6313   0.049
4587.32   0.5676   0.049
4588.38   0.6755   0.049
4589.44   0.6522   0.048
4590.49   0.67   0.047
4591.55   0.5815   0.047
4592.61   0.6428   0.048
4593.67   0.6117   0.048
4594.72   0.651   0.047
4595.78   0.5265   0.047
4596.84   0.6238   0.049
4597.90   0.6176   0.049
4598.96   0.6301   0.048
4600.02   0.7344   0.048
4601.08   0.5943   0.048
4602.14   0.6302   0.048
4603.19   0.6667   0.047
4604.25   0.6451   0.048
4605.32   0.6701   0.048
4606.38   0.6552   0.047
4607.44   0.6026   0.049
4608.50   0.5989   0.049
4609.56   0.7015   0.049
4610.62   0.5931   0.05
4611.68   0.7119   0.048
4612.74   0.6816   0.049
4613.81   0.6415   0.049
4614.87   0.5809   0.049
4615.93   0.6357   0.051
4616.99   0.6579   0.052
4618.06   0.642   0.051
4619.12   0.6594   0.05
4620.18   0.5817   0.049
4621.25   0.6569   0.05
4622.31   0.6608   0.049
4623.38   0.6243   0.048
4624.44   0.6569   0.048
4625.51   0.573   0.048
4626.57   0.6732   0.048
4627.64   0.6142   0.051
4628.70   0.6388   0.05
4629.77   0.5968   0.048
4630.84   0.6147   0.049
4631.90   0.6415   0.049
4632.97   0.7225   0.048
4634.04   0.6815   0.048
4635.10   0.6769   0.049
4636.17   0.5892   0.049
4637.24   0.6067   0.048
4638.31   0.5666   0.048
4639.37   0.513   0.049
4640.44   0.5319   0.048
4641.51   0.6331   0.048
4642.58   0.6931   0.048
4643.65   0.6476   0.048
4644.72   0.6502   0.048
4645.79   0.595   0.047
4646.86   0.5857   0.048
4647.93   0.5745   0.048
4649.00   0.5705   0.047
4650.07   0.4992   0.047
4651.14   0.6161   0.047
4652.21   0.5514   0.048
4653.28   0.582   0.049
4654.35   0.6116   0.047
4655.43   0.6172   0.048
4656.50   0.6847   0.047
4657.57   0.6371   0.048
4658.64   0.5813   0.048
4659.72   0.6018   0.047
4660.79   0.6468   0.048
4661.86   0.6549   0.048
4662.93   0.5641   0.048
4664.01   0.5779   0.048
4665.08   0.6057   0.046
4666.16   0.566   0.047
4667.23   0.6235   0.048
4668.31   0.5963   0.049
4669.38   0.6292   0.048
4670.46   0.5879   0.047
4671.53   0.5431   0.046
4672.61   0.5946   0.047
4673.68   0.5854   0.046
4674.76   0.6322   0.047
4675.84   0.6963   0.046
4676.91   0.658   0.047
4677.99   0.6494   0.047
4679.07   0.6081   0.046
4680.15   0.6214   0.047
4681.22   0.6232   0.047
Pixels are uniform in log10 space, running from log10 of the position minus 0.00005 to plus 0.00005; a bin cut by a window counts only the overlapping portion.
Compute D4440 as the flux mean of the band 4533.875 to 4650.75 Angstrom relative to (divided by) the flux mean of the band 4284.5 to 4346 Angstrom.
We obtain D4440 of 1.47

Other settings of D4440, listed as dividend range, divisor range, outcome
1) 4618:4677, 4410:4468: 1.16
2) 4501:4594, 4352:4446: 1.21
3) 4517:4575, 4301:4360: 1.32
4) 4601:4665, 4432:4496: 1.11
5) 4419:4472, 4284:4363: 1.22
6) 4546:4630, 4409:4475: 1.17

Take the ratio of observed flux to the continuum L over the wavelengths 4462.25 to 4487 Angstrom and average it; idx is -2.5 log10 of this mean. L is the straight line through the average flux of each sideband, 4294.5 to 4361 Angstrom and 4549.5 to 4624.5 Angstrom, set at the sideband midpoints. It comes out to -0.06 mag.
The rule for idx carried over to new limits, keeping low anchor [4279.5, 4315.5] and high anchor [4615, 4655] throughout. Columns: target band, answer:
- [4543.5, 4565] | -0.063 mag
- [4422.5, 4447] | -0.137 mag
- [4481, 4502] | -0.195 mag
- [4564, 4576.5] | -0.118 mag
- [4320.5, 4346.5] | -0.160 mag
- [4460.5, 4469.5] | -0.061 mag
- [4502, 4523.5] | -0.171 mag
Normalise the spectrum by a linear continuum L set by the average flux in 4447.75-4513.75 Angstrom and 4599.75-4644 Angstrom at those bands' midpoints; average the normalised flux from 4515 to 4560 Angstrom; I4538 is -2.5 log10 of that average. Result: 0.04 mag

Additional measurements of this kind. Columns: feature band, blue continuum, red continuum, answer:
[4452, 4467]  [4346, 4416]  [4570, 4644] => 0.04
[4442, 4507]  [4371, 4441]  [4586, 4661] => -0.08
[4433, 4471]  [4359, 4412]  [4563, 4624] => -0.02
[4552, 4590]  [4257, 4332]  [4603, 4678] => -0.08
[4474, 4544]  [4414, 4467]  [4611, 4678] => -0.07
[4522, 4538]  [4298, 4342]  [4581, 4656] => 0.04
